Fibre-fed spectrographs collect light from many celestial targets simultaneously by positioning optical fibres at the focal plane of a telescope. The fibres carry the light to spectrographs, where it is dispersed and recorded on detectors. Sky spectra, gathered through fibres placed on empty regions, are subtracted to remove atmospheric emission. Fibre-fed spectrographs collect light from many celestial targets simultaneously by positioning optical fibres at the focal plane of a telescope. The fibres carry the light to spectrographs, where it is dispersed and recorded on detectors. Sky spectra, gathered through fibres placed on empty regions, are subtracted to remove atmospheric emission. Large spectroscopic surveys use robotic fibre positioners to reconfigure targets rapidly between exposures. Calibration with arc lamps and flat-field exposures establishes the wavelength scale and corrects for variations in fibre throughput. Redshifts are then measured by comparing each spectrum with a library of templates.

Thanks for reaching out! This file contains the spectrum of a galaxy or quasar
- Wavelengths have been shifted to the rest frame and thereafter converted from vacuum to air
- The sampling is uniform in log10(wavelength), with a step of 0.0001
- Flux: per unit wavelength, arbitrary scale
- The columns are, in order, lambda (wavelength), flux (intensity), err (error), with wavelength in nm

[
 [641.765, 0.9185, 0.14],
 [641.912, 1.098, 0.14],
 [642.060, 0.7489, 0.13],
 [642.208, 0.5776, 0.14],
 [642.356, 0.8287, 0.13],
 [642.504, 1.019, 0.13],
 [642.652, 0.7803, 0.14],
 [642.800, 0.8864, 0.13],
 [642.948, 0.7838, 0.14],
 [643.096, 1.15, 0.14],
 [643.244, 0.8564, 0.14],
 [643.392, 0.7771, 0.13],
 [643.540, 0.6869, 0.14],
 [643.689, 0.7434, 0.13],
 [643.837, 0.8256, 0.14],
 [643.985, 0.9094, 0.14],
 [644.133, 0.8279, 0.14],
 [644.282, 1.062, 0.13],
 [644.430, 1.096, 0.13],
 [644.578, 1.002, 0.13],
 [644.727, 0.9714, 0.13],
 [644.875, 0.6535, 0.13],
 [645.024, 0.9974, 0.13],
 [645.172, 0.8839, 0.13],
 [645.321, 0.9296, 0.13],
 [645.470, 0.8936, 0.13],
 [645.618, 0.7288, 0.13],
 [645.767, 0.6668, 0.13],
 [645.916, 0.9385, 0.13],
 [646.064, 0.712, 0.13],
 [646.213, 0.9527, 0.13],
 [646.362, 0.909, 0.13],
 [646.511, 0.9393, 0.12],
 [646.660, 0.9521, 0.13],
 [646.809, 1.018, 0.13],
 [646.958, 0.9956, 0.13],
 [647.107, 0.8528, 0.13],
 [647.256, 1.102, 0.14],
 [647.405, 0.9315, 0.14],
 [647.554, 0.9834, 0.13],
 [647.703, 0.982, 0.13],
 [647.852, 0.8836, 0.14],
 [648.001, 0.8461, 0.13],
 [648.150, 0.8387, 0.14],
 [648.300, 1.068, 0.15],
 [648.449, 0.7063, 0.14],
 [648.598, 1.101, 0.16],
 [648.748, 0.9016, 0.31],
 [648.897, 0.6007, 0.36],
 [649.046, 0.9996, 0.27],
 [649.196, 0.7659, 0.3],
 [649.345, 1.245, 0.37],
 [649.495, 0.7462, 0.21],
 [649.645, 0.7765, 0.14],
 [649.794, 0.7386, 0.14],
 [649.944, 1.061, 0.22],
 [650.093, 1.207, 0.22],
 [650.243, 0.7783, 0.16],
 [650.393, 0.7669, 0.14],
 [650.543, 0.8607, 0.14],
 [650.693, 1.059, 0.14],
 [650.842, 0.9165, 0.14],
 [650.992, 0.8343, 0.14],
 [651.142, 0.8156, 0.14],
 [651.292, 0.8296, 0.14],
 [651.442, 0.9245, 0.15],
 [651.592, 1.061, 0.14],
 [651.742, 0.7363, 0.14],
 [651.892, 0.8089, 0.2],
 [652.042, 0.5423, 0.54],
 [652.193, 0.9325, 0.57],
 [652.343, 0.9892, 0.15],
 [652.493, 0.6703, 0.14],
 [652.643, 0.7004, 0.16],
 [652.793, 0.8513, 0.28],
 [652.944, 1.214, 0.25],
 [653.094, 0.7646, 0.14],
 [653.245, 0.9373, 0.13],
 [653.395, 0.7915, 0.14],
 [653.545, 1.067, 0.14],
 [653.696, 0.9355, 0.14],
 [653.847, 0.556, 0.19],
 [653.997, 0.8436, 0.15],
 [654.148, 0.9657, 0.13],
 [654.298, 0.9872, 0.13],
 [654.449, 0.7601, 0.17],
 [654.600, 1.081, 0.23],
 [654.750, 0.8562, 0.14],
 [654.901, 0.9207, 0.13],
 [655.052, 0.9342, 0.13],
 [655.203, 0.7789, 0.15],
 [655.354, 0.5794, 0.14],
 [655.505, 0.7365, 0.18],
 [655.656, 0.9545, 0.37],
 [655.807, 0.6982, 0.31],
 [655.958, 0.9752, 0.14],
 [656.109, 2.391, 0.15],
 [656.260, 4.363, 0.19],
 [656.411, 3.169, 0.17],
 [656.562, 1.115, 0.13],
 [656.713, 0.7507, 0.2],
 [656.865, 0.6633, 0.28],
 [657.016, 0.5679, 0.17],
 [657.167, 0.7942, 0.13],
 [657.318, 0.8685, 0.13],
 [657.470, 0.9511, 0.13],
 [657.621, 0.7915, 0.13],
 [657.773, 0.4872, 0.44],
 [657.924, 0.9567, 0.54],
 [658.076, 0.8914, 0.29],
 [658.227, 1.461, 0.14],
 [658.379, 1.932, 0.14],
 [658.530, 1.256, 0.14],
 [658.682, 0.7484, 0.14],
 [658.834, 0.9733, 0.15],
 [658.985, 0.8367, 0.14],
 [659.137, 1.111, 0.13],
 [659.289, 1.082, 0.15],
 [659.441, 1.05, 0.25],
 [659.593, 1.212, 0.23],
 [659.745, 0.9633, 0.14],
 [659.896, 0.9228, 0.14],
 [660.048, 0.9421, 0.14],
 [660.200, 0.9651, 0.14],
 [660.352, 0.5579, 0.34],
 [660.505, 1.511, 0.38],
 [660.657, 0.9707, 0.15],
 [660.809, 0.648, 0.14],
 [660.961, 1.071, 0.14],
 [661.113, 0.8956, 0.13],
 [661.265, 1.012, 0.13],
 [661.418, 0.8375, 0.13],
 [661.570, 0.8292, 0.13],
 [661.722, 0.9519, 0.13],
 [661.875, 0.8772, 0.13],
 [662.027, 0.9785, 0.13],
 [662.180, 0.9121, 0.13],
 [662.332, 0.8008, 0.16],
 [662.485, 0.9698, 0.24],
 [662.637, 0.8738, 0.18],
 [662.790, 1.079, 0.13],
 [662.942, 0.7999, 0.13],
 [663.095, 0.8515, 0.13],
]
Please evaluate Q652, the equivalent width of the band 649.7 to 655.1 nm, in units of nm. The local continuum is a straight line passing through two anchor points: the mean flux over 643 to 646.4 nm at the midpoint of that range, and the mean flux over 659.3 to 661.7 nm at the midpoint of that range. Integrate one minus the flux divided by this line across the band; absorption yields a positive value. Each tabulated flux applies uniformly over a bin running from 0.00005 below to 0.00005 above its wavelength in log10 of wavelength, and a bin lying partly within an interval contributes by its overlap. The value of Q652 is 0.23 nm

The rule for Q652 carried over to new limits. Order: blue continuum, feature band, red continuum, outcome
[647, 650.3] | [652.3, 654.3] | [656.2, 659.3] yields 0.37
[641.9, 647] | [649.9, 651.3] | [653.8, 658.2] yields 0.11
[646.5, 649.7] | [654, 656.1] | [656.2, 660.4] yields 0.32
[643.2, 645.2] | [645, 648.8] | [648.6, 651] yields -0.10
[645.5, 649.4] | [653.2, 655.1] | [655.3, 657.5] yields 0.50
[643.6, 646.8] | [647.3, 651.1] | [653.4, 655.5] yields -0.13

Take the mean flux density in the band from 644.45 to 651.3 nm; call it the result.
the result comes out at 0.901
